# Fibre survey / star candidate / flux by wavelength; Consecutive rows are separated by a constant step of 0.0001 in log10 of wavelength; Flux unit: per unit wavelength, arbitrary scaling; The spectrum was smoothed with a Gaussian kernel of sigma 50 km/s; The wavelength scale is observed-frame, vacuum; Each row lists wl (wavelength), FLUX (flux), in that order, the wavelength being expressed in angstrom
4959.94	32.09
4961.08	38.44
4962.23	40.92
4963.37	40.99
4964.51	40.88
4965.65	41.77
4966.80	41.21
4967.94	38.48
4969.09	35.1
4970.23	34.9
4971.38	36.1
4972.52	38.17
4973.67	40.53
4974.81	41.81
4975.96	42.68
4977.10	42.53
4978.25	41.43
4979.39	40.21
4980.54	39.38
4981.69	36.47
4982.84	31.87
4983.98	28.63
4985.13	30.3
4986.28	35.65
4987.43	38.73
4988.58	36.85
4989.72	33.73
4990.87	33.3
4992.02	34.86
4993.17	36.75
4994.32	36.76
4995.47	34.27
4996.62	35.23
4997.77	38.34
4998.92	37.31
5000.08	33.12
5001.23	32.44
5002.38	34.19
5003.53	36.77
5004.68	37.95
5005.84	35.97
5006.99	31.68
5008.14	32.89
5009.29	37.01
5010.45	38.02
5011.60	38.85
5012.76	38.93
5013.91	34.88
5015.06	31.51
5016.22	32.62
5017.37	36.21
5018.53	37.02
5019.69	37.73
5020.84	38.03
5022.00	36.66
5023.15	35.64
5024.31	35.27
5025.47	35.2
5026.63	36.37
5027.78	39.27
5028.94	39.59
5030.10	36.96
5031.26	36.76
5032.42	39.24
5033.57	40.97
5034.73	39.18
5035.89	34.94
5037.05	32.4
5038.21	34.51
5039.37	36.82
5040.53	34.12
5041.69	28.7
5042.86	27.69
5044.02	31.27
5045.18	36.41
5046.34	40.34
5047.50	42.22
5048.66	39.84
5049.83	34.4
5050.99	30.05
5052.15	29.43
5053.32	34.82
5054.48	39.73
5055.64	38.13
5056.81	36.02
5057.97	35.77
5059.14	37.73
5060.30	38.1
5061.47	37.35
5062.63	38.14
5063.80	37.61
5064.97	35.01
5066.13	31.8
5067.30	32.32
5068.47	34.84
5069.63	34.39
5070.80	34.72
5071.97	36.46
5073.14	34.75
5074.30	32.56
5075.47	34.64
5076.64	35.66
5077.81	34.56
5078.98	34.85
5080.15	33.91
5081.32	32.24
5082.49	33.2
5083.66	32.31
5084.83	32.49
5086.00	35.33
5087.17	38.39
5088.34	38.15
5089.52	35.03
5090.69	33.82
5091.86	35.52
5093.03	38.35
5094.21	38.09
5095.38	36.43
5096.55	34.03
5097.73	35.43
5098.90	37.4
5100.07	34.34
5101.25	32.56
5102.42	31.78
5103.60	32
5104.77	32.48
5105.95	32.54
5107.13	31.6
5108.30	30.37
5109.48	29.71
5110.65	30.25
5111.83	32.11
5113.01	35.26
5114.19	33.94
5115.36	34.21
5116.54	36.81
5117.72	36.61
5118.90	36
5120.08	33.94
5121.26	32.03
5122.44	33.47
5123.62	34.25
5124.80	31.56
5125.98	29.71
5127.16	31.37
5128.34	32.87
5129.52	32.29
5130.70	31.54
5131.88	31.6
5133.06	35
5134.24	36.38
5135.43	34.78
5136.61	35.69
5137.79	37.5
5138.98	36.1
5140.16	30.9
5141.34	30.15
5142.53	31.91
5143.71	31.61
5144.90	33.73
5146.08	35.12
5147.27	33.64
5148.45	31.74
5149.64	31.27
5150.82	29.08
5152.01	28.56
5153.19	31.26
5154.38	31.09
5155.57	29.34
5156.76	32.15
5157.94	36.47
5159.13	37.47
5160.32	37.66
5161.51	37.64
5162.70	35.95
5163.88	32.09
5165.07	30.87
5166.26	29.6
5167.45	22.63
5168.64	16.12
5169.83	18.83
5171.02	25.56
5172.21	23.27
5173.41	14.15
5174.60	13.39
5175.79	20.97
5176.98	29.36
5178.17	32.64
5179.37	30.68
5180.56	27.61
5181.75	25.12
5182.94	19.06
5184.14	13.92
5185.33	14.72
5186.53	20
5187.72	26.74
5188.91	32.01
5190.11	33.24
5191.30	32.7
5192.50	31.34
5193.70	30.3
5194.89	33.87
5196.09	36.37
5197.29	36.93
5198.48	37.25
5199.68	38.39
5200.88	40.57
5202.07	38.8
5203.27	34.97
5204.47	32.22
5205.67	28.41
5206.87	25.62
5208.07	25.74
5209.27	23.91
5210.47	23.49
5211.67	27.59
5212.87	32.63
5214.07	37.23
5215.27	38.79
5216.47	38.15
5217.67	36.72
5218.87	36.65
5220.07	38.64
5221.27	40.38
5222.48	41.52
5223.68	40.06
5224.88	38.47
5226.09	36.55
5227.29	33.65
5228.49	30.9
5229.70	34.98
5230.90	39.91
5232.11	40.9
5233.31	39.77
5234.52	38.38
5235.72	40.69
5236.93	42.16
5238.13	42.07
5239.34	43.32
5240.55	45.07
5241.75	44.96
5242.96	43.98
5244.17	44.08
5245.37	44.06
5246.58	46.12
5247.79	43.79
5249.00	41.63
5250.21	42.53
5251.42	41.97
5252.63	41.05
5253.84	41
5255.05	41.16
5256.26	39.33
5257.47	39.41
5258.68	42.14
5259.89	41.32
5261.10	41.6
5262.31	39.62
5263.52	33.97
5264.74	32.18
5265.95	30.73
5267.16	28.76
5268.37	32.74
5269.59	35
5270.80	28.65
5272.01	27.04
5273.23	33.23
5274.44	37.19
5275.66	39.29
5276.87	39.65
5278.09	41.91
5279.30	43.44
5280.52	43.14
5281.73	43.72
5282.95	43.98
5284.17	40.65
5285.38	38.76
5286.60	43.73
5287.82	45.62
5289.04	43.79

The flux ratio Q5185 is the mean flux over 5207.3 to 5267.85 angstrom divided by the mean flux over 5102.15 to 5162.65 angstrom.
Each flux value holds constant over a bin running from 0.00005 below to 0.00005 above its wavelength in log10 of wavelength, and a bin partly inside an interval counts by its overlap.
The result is 1.16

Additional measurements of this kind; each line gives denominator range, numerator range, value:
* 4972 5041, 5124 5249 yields 0.90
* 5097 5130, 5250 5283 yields 1.15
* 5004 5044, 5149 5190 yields 0.76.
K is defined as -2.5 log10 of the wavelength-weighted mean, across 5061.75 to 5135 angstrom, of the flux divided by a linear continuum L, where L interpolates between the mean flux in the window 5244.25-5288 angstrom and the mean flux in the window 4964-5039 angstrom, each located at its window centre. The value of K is 0.11 mag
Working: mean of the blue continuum 36.7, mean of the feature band 34.1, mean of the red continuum 39.2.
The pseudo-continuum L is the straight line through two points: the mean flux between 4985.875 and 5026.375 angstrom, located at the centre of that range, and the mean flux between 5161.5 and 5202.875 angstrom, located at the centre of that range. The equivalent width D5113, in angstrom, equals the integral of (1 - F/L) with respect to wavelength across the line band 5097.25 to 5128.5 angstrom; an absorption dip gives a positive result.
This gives -2.11 angstrom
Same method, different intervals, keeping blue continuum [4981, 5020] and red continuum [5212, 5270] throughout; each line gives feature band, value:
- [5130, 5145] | 1.5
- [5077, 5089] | 0.7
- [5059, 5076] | 0.5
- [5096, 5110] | 1.5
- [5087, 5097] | 0.1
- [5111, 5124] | 1.0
